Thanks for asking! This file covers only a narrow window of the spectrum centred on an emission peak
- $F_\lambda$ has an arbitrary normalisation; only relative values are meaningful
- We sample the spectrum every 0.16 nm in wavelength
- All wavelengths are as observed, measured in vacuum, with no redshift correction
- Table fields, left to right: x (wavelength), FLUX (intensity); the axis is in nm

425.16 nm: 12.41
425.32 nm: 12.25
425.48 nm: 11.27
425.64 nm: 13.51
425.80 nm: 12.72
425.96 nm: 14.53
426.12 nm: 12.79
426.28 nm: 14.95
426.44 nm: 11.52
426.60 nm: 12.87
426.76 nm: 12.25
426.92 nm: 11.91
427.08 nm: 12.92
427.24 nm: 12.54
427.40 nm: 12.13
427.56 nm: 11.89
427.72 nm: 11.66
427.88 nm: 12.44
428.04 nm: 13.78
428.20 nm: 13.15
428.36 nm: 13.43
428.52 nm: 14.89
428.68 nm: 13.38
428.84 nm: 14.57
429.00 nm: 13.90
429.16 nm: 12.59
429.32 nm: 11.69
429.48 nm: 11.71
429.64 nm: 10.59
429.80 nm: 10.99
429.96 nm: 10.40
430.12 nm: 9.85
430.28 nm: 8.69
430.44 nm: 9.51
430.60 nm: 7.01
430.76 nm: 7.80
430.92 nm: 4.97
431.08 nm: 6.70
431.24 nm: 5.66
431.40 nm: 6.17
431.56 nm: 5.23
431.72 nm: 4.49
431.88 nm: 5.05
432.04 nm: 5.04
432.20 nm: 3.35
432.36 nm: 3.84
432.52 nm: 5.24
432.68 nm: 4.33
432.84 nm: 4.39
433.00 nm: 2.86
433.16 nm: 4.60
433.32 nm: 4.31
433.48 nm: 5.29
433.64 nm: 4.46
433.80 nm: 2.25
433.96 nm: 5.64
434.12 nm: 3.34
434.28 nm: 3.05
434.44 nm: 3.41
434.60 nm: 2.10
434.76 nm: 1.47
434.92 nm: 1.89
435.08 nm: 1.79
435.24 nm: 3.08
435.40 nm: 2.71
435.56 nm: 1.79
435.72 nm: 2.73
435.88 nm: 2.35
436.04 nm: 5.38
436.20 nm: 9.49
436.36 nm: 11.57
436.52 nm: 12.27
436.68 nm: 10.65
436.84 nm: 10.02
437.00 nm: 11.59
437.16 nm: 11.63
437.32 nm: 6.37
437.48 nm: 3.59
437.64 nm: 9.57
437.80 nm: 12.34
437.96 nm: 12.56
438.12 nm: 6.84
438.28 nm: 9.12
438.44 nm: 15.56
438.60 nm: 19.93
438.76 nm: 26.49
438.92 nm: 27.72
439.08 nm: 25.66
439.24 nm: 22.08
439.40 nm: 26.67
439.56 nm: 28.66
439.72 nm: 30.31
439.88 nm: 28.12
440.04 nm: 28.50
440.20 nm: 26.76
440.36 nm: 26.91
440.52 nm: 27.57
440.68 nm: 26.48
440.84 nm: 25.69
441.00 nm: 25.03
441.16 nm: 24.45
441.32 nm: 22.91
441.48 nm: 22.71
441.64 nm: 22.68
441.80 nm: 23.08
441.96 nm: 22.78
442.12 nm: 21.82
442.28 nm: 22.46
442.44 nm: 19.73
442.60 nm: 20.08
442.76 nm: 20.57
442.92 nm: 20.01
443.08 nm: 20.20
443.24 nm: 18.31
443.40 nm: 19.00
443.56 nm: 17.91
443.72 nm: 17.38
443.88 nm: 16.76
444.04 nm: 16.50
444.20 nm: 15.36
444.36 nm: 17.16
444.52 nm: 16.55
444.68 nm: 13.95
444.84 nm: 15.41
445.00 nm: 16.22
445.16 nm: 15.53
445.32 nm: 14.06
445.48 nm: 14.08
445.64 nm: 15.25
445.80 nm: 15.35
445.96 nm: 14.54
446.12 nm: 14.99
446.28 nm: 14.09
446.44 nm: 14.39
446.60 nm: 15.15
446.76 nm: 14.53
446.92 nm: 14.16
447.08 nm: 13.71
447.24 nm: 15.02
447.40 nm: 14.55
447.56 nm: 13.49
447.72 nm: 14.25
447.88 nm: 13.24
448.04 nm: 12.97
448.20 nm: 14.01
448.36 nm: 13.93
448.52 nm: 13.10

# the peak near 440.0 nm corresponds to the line C IV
